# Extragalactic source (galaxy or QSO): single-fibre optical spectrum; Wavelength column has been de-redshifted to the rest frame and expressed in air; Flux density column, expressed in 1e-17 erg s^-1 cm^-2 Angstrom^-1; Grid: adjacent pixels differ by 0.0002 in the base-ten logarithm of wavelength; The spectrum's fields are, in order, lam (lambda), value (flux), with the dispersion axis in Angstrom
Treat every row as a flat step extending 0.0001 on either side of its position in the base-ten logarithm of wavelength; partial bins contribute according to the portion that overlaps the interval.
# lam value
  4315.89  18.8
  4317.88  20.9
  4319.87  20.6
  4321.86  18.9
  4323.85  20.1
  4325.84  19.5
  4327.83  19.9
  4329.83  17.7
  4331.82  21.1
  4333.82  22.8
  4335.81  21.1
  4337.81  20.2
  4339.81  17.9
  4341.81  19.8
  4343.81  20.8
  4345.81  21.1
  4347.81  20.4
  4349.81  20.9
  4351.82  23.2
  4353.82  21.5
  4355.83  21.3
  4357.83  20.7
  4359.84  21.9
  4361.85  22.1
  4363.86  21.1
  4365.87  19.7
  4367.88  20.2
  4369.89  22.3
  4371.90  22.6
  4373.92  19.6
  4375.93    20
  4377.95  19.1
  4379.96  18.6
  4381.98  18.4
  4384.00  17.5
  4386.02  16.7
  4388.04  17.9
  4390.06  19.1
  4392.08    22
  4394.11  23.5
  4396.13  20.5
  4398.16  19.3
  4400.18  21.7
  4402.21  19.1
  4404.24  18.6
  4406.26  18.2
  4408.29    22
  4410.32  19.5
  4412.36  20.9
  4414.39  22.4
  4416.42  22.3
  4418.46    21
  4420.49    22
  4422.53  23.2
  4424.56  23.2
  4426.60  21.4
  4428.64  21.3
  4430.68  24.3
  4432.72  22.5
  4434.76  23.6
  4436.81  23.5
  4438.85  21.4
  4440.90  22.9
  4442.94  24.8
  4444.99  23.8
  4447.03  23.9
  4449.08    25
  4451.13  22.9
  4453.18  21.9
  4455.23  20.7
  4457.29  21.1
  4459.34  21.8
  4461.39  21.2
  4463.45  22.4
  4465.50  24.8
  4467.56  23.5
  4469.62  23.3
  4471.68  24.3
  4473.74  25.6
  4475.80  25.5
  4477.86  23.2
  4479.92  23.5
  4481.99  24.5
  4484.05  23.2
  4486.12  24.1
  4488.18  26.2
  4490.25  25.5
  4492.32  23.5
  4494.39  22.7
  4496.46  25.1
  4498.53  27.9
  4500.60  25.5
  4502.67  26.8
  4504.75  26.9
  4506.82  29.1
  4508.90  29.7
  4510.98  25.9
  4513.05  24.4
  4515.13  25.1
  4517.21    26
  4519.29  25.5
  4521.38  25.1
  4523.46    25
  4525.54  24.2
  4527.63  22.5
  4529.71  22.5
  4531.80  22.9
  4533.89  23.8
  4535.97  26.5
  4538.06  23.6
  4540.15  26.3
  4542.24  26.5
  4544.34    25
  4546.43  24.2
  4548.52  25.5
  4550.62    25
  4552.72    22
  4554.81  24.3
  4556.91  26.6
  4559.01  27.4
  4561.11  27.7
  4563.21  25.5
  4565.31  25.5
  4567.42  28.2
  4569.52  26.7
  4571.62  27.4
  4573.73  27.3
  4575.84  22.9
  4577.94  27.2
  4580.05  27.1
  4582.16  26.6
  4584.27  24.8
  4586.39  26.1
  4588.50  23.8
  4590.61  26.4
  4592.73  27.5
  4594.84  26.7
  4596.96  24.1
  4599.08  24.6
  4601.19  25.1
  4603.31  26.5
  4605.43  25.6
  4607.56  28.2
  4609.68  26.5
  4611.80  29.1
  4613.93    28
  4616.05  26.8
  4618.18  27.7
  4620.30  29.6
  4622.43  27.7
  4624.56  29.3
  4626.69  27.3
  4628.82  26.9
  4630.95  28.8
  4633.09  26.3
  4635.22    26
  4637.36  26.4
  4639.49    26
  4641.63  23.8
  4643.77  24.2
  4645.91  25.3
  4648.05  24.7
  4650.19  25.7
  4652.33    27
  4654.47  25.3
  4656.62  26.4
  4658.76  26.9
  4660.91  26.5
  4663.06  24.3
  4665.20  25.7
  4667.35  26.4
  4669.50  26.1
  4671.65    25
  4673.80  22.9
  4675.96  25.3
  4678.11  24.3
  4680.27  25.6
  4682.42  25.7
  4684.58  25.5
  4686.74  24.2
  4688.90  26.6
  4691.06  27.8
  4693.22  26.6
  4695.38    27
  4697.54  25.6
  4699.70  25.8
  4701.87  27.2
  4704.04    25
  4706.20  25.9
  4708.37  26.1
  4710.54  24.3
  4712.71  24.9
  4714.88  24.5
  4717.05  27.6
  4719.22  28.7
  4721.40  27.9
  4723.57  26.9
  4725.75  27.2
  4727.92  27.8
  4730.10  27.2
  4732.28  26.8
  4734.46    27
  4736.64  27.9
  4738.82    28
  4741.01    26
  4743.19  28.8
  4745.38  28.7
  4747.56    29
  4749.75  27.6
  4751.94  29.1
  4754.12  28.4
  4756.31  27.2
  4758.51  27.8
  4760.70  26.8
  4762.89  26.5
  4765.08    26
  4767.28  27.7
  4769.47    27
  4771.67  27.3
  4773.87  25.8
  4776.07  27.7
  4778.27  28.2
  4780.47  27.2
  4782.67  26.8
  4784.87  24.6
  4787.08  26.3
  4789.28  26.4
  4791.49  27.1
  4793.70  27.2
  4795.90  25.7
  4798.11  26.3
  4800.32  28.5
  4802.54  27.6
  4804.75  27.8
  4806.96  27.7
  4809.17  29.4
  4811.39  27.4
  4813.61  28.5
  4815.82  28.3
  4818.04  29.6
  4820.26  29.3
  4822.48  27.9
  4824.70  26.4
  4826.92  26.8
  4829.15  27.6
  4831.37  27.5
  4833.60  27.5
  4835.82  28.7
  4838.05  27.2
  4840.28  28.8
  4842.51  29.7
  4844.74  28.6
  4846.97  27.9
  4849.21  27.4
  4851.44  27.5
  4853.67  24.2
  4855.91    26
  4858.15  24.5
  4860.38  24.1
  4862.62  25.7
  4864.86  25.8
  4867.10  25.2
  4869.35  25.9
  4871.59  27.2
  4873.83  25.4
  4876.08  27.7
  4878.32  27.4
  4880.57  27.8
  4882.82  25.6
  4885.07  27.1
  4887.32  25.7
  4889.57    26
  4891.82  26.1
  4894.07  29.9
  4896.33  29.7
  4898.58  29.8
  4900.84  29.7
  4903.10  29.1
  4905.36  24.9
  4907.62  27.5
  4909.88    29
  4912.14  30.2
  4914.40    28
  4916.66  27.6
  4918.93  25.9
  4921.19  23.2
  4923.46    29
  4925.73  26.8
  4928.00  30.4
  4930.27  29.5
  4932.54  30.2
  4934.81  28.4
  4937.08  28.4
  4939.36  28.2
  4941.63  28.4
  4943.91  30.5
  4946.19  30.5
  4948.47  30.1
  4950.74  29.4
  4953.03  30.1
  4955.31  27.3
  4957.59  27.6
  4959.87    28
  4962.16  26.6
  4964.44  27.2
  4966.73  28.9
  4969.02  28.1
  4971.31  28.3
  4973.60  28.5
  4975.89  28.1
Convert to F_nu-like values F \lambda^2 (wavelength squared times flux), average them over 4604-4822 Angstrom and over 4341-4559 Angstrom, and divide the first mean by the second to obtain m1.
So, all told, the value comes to 1.31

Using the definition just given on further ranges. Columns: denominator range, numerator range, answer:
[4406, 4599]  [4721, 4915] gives 1.28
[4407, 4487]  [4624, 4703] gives 1.25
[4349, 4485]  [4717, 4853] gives 1.49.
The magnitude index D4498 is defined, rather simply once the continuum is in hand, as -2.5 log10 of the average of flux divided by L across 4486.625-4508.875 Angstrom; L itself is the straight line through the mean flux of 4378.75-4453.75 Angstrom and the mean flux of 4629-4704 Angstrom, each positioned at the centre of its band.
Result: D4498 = -0.14 mag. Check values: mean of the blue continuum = 21.4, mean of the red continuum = 25.8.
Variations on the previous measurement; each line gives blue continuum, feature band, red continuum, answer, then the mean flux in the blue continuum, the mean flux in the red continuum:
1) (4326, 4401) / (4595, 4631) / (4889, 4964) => -0.14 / 20.4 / 28.4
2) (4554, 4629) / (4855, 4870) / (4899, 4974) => 0.11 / 26.6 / 28.4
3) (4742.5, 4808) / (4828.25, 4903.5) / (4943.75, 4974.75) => 0.03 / 27.3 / 28.6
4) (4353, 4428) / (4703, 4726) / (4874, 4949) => -0.04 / 20.6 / 28.1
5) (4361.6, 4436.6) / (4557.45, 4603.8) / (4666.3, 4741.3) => -0.09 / 20.8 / 26.2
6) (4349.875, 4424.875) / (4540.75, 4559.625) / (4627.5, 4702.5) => -0.07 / 20.6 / 25.8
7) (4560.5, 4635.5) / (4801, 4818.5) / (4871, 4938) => -0.03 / 26.7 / 27.8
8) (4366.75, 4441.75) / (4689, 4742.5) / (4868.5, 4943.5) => -0.06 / 20.9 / 27.8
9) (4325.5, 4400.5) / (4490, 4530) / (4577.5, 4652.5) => -0.07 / 20.4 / 26.5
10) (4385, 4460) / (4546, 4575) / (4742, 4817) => -0.09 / 21.6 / 27.4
